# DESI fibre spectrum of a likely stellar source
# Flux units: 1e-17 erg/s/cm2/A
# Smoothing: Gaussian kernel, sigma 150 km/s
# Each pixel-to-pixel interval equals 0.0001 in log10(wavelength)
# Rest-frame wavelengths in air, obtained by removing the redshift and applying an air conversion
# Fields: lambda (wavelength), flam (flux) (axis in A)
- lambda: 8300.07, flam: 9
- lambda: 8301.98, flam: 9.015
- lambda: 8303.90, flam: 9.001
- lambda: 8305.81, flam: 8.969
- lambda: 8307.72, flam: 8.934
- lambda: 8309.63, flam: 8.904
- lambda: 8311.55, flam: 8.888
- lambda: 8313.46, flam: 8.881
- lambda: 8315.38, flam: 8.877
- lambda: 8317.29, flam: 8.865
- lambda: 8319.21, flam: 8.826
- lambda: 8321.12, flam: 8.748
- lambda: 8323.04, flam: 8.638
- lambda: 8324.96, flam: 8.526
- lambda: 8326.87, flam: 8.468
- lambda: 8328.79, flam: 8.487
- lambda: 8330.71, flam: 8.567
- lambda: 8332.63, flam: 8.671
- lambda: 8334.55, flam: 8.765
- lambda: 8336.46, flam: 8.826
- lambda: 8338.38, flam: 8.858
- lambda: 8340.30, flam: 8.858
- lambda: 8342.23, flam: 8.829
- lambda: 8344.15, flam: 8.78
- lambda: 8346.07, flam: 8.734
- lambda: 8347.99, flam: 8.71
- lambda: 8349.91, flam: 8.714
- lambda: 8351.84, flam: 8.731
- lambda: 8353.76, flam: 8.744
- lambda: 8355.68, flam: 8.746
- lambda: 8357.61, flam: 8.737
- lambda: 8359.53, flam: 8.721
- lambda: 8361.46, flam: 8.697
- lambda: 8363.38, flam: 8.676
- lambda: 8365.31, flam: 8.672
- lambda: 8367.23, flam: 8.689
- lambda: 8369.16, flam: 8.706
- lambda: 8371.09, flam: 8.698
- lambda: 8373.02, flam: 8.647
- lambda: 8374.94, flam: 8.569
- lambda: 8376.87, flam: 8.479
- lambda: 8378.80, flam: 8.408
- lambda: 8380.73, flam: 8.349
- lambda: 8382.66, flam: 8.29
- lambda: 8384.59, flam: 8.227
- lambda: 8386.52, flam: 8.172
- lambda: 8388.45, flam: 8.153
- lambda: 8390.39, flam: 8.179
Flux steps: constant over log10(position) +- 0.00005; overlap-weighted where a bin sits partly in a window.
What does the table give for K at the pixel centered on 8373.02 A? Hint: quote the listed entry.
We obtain 8.647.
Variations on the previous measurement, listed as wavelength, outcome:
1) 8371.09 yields 8.698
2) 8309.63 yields 8.904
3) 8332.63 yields 8.671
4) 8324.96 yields 8.526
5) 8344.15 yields 8.78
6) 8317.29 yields 8.865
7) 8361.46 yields 8.697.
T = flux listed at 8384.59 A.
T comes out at 8.227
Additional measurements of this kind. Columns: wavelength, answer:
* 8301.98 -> 9.015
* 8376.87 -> 8.479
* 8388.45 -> 8.153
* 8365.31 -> 8.672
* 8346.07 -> 8.734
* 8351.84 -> 8.731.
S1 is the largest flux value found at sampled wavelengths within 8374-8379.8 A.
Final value 8.569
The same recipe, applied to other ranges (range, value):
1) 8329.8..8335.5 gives 8.765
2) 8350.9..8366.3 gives 8.746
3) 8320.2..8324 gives 8.748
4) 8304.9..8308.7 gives 8.969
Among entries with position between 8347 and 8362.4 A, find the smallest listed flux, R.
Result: 8.697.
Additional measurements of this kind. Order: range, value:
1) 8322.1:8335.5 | 8.468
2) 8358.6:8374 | 8.647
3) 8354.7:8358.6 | 8.737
